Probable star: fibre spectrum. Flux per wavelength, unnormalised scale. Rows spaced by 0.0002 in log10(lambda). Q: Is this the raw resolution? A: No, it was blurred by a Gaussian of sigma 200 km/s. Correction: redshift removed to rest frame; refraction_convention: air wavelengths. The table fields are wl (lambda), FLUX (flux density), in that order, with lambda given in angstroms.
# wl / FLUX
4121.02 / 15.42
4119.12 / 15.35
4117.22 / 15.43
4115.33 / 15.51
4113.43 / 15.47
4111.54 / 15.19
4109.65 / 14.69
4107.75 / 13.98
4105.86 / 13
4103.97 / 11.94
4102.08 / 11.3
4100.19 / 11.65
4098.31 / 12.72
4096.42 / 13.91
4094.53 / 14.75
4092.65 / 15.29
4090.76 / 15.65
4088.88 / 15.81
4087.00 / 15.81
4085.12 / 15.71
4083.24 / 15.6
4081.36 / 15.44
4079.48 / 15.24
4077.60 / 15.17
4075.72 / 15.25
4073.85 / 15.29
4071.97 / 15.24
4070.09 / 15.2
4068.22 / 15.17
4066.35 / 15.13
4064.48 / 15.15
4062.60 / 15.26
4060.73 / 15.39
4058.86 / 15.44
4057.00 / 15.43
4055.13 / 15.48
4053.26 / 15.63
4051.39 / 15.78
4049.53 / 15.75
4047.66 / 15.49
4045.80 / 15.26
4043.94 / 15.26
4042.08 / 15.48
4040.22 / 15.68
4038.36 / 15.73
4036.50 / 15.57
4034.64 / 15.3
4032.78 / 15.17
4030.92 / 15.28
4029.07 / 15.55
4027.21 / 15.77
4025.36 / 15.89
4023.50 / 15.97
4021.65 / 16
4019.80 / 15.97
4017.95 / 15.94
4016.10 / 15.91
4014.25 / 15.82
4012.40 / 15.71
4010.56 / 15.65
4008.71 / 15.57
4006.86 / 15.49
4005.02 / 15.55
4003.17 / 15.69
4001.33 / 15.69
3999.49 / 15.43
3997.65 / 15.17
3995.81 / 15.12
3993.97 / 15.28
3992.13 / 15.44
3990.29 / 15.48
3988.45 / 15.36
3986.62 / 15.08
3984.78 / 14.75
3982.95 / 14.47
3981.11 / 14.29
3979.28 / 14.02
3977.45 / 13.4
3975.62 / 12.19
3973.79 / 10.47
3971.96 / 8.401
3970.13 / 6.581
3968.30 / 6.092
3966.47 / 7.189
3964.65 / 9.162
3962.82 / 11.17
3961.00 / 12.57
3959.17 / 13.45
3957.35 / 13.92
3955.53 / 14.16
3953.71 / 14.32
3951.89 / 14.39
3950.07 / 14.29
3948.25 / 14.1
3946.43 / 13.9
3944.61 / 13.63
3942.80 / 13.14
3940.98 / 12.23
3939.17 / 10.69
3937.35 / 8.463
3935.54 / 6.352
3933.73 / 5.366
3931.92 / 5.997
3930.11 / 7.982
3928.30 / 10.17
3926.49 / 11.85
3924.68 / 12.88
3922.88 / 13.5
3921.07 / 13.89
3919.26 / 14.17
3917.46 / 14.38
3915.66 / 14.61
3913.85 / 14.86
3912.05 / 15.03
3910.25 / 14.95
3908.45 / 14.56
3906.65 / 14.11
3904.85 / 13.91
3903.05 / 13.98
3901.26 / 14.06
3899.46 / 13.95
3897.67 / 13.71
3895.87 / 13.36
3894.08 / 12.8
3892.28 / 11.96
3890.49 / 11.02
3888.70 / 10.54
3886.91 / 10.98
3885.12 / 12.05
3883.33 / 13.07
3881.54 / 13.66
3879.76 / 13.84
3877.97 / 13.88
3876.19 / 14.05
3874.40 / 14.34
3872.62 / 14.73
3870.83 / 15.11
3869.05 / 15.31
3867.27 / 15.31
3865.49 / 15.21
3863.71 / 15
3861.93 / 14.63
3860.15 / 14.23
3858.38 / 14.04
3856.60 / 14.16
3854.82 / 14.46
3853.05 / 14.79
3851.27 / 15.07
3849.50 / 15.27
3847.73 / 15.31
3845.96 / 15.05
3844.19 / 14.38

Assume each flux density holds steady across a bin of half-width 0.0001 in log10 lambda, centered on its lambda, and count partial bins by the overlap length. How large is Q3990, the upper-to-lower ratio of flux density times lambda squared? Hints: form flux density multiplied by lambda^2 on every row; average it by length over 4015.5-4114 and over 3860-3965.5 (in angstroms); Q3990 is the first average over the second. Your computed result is 1.3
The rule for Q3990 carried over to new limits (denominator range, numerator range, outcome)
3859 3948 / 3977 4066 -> 1.27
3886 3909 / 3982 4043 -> 1.27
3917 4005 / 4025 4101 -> 1.29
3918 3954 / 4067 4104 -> 1.37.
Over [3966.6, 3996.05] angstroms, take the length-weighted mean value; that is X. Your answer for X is 12.7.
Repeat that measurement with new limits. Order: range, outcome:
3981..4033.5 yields 15.5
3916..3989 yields 11.8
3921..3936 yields 9.65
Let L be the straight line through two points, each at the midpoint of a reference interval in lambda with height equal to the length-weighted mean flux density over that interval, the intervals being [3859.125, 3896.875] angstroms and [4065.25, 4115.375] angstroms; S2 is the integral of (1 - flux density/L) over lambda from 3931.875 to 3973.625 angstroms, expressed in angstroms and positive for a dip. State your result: 9.0 angstroms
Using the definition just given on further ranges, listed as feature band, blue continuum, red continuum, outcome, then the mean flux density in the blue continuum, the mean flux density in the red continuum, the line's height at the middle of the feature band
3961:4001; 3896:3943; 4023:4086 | 3.2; 12.3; 15.4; 13.7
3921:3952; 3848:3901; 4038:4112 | 6.7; 13.8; 14.9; 14.2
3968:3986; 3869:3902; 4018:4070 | 3.5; 13.2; 15.5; 14.6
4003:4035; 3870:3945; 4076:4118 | -4.6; 12.6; 14.5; 13.7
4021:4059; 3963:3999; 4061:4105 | -4.9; 12.5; 14.7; 13.8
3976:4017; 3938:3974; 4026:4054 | -4.9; 11.7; 15.5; 13.5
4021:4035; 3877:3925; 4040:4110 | -1.1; 13.5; 14.9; 14.5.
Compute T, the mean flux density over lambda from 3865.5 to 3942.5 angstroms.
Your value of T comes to 12.7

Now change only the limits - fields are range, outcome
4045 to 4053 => 15.6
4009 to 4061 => 15.6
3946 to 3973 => 11.5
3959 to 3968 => 10.2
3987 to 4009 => 15.4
